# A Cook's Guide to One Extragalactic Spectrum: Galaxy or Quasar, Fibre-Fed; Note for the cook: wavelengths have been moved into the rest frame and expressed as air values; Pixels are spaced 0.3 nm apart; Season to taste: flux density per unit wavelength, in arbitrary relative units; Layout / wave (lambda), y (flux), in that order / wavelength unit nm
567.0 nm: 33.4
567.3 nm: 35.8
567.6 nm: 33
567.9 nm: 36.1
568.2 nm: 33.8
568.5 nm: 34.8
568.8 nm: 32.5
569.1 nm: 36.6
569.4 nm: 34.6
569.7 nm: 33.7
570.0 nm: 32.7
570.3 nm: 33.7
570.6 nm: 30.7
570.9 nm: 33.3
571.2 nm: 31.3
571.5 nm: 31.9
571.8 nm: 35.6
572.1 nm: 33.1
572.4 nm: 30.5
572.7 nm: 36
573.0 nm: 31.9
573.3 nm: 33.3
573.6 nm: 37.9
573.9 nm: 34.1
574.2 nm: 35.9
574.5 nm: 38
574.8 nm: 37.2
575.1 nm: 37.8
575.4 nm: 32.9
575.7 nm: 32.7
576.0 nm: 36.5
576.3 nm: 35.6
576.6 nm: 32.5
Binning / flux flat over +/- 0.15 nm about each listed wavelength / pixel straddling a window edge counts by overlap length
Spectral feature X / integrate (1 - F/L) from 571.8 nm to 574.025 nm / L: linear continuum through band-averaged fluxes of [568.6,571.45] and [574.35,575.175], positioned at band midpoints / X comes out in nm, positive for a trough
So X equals 0.122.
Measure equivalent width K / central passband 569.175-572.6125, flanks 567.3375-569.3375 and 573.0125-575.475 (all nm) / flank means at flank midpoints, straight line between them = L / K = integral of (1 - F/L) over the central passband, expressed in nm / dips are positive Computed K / 0.21 nm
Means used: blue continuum 34.5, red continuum 35.8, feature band 33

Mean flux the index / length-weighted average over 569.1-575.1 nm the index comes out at 34.1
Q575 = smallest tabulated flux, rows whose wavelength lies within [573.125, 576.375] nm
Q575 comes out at 32.7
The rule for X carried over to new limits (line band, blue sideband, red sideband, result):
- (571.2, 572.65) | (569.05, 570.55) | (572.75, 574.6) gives 0.072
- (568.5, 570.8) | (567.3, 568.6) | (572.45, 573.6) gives 0.053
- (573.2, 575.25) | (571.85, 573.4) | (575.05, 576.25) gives -0.143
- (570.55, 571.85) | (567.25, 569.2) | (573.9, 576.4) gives 0.096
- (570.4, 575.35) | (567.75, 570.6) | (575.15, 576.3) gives 0.017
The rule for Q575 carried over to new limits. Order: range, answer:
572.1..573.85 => 30.5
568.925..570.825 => 30.7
